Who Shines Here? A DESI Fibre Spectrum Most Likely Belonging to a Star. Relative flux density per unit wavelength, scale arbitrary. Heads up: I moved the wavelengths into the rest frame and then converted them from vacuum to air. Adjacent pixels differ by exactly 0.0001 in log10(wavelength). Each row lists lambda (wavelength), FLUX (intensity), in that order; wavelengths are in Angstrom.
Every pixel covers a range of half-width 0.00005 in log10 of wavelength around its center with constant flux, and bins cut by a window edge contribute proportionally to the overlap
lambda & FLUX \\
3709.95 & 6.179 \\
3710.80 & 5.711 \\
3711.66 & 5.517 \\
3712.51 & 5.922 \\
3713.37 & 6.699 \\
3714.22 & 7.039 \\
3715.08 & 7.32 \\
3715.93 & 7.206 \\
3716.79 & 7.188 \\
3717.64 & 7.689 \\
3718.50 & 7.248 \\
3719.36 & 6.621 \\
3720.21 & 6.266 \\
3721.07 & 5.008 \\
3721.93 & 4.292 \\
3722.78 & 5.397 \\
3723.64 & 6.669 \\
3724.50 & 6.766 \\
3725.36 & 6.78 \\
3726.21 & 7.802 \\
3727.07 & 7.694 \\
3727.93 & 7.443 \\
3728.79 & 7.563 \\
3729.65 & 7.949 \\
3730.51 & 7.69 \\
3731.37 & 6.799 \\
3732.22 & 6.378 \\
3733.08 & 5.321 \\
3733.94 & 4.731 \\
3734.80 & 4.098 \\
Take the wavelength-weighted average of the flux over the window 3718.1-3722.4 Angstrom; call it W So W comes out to 5.88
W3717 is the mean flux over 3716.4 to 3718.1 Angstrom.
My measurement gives 7.45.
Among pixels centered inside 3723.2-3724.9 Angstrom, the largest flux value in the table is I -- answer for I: 6.766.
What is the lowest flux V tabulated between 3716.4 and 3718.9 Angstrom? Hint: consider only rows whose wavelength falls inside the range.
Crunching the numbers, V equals 7.188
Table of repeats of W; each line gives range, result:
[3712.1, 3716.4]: 6.84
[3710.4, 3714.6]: 6.17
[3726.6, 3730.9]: 7.66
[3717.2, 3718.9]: 7.48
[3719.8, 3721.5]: 5.61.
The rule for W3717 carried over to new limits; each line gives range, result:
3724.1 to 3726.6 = 7.13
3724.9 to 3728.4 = 7.43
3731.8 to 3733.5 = 5.85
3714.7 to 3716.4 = 7.27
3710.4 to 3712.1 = 5.61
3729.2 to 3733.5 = 6.84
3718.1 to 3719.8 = 6.93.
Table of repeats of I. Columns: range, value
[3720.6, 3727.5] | 7.802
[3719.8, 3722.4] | 6.266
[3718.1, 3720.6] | 7.248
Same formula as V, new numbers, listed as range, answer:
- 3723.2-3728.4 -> 6.669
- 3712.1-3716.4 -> 5.922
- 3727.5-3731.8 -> 6.799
